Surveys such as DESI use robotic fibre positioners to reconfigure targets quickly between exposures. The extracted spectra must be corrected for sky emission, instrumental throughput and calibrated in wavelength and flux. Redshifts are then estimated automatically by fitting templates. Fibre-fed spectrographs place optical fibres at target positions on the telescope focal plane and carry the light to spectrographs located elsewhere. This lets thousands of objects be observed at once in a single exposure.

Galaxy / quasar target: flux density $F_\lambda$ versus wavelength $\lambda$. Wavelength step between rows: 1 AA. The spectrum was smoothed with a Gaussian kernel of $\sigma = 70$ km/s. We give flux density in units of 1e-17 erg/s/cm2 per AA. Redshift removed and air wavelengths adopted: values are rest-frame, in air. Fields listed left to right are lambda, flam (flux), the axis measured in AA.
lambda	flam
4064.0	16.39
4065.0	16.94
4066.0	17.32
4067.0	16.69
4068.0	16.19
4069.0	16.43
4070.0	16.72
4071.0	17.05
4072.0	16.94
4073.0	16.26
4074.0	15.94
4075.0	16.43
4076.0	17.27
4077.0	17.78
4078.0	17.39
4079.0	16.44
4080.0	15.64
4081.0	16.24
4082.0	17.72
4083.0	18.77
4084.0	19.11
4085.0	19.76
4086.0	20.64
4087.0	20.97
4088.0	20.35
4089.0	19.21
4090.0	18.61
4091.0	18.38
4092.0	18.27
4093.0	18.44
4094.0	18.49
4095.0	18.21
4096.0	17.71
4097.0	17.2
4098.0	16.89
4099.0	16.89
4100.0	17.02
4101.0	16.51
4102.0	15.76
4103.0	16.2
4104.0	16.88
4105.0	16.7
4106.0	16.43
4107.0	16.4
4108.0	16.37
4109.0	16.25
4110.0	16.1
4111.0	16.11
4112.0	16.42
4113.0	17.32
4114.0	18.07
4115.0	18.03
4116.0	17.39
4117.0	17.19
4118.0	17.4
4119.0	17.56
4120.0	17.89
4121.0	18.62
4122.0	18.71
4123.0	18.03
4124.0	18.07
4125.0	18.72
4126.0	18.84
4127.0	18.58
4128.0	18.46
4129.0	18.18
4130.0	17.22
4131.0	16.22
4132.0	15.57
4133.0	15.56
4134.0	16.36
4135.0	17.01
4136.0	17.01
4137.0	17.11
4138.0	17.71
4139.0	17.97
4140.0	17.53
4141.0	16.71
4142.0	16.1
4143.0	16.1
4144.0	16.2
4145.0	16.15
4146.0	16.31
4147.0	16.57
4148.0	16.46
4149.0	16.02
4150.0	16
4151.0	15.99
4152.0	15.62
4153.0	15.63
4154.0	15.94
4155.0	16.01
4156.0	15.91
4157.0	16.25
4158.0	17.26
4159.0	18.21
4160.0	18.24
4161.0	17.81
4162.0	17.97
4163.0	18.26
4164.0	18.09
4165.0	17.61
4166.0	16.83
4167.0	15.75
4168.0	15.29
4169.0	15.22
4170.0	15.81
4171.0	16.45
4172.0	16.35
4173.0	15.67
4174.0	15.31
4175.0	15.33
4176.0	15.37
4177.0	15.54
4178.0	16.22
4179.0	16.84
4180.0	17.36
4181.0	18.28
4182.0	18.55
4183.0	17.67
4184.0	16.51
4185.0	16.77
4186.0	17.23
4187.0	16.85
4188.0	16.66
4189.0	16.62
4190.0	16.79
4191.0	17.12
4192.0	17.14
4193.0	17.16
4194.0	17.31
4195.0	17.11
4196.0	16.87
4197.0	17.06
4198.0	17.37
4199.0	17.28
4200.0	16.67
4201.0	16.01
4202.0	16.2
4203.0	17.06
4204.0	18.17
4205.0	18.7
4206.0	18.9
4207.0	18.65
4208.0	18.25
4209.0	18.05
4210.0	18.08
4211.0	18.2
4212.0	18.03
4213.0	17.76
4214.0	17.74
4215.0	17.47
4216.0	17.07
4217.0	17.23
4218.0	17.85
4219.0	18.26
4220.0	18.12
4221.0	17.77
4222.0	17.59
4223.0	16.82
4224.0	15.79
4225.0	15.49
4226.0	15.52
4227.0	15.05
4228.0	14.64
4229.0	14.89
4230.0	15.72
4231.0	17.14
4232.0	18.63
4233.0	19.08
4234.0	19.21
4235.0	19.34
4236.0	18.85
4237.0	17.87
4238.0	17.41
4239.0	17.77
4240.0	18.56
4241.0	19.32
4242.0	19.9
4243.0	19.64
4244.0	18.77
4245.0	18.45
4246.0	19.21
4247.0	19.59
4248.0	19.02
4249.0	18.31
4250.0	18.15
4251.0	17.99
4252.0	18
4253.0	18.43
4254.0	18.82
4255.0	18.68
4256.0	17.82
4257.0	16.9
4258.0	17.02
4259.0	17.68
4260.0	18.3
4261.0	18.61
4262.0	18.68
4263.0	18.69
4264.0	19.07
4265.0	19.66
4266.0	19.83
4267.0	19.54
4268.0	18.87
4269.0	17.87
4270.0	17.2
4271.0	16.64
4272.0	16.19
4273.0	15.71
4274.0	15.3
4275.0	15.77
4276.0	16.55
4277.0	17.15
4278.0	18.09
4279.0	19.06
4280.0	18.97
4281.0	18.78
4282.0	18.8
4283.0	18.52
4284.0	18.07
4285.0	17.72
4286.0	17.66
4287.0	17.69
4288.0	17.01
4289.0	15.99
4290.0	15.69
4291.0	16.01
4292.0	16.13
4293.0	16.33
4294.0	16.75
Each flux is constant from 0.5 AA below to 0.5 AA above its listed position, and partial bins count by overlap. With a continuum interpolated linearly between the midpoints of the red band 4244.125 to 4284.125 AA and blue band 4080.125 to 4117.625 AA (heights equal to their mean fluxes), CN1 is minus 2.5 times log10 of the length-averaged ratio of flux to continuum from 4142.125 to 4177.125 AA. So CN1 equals 0.09 mag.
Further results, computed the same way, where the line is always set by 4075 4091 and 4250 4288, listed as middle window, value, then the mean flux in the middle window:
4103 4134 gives 0.06 mag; 17.3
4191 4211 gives 0.04 mag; 17.5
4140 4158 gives 0.13 mag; 16.2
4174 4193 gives 0.08 mag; 16.8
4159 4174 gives 0.08 mag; 16.8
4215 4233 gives 0.08 mag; 16.8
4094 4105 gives 0.08 mag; 17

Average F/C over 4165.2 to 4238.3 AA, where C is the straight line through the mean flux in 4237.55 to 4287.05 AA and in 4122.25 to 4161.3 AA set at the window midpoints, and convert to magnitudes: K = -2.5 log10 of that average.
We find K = 0.03 mag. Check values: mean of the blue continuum 16.9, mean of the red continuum 18.2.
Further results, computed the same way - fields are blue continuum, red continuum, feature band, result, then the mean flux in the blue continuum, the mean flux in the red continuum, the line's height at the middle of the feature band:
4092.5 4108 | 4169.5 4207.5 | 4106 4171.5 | 0.001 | 17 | 16.9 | 17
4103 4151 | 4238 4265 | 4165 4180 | 0.105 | 17.1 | 18.5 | 17.6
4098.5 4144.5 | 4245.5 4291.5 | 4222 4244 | 0.014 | 17.1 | 17.9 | 17.7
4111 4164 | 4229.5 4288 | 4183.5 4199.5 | 0.038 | 17.1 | 18.2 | 17.6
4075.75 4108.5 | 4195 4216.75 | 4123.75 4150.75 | 0.044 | 17.7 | 17.6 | 17.7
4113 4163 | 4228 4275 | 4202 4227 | 0.016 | 17.1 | 18.1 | 17.8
